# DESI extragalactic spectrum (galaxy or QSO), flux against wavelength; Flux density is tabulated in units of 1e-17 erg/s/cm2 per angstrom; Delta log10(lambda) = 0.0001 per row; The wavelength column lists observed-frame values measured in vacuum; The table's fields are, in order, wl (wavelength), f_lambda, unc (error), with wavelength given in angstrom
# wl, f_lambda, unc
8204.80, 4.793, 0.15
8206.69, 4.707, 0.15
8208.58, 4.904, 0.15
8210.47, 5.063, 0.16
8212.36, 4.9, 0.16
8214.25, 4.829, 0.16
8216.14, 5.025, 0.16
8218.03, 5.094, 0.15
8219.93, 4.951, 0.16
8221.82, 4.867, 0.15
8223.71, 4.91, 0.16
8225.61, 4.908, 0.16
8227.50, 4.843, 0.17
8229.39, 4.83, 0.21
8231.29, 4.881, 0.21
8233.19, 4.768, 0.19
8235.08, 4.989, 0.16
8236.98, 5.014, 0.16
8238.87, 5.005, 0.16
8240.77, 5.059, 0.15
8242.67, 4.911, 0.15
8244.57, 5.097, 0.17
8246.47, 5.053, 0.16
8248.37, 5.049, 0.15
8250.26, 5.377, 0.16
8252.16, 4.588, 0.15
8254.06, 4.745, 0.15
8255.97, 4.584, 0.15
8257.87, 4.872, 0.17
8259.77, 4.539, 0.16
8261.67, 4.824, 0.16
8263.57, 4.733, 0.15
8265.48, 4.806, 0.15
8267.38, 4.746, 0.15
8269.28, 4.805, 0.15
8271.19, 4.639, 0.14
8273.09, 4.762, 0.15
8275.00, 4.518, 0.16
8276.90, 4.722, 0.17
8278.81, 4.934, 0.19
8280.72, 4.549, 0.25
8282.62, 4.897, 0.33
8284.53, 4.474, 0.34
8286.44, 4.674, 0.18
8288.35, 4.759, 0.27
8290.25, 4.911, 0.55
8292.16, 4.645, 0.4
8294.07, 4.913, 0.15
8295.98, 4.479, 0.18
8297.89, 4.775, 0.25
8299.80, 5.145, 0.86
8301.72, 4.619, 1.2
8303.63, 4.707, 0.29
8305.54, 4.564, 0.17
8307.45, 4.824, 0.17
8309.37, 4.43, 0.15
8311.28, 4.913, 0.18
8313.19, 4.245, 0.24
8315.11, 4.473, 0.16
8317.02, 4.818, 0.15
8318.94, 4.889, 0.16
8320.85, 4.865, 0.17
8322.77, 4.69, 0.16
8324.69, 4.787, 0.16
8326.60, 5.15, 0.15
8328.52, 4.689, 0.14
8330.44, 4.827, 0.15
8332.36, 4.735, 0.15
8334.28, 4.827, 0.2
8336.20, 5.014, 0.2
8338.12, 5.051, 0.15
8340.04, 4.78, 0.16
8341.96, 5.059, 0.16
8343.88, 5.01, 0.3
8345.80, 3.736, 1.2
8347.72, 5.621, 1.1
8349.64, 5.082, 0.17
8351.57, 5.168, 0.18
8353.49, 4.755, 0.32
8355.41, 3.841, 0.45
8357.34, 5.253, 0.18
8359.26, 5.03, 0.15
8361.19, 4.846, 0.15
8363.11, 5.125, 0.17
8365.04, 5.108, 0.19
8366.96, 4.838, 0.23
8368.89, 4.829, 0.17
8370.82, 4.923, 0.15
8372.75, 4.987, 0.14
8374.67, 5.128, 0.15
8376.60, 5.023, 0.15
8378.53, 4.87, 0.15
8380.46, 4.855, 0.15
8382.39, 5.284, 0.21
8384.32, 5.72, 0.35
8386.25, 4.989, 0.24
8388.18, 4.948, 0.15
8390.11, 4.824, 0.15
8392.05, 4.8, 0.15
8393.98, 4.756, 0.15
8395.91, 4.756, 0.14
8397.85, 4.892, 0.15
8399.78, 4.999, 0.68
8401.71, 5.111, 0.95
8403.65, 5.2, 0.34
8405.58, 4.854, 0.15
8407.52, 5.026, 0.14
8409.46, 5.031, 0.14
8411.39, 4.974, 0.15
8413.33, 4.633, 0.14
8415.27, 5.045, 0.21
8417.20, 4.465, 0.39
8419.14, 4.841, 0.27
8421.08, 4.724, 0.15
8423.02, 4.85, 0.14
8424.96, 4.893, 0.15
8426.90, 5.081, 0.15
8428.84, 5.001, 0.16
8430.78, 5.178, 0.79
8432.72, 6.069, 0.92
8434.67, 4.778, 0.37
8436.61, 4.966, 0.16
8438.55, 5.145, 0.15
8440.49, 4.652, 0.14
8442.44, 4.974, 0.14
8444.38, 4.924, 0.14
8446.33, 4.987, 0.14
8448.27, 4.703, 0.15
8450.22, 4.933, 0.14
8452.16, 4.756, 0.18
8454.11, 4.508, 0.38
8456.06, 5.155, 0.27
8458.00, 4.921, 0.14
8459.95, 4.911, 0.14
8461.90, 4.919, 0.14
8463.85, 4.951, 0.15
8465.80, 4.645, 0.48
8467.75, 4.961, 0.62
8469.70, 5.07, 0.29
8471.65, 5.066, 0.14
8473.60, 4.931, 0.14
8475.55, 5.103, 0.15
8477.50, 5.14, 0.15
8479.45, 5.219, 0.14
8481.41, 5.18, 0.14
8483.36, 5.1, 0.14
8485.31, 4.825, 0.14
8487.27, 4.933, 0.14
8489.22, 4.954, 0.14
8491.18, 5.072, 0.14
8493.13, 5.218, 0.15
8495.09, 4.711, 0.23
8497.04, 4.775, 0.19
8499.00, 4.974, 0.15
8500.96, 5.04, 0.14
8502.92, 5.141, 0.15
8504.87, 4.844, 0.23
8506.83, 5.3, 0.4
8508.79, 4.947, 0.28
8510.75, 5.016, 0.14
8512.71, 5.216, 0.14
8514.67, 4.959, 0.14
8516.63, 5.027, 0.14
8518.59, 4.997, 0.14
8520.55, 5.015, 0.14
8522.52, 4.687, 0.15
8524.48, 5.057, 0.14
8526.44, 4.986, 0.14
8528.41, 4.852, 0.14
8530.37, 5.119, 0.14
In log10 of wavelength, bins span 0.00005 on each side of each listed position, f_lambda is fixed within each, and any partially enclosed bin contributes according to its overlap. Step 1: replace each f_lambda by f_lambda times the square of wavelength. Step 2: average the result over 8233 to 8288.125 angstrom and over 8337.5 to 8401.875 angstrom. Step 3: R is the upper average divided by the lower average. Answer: 1.05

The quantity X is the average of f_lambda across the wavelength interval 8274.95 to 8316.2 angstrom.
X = 4.69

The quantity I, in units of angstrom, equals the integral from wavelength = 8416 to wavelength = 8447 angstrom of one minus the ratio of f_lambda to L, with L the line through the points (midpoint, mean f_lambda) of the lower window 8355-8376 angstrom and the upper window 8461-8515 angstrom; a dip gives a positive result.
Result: 0.0 angstrom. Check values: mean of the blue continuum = 4.93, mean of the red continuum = 5.01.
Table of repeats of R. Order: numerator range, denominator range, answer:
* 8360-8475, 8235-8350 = 1.06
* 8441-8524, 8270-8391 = 1.07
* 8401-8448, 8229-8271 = 1.06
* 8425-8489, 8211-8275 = 1.08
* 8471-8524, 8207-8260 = 1.09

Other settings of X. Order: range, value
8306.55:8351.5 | 4.81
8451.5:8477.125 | 4.92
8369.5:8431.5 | 4.96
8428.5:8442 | 5.11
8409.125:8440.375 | 4.97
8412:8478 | 4.94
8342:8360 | 4.84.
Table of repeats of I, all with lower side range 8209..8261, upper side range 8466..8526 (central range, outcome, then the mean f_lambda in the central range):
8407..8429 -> 0.49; 4.87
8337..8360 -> 0.43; 4.87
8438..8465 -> 0.61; 4.88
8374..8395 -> -0.19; 5.02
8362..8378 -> -0.08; 4.99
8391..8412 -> 0.14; 4.94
